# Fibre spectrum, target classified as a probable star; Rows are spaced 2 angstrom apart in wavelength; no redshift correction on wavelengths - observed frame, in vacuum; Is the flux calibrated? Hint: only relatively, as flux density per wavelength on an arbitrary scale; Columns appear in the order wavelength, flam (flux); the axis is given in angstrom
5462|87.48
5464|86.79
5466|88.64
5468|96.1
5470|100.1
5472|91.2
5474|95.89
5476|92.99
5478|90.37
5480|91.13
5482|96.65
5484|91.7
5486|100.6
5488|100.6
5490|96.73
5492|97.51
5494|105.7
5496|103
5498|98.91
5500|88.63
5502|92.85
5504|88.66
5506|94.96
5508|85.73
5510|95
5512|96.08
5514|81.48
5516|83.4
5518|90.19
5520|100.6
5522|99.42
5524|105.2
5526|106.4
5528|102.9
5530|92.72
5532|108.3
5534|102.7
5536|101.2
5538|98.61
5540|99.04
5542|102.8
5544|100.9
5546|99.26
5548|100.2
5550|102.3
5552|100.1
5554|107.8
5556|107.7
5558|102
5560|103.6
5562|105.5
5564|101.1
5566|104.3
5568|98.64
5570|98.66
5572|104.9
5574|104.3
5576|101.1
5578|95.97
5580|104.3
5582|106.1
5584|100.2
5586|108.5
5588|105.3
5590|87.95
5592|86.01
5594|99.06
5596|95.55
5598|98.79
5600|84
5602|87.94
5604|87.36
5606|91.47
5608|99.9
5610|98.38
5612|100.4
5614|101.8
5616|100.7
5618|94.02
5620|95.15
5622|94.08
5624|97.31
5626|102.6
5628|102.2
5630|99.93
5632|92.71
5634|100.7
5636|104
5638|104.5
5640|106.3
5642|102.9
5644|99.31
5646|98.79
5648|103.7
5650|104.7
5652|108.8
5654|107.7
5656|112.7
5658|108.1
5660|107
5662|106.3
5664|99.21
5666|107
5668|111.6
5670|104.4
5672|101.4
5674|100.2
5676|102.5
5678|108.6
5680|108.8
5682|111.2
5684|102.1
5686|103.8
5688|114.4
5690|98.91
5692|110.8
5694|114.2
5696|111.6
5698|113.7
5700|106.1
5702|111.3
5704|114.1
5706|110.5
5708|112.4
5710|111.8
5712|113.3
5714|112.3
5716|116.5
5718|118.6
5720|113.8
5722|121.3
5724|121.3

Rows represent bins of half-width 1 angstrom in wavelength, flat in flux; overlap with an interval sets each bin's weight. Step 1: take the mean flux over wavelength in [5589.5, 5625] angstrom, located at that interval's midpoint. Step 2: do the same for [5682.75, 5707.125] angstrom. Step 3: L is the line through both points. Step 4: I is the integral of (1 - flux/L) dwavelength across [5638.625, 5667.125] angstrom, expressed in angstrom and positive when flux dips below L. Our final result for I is -0.83 angstrom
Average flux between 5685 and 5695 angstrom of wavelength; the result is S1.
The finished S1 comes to 108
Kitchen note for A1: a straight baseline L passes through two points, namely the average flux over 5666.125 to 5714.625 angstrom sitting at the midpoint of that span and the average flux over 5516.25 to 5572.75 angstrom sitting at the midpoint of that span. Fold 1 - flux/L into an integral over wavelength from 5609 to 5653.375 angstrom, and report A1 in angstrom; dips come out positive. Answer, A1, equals 2.1 angstrom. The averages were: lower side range 101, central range 101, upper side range 109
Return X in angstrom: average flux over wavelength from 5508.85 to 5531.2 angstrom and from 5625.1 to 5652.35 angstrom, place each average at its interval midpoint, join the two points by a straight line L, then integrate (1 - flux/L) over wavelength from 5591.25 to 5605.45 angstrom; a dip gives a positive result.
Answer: 1.22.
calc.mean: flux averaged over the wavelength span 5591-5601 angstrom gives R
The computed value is 92.7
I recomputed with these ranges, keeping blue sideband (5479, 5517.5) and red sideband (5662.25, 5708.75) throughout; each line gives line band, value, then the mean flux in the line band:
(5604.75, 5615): 0.4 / 98.1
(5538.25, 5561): -1.0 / 102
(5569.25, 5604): 0.9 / 97.8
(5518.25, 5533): -0.8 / 102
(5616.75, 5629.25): 0.7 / 97.7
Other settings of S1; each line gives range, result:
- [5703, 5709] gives 112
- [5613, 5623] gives 97.2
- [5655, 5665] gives 107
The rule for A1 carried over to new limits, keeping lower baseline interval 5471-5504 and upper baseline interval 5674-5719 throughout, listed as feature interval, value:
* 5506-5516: 0.80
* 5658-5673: 0.35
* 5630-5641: 0.46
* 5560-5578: -0.13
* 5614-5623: 0.70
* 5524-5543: -0.57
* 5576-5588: -0.10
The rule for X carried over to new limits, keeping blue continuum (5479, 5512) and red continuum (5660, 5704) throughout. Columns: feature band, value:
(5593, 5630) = 2.4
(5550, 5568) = -0.7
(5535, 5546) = -0.2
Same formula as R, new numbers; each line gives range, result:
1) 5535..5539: 99.9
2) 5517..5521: 95.4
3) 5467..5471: 98.1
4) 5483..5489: 97.6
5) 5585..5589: 107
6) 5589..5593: 87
